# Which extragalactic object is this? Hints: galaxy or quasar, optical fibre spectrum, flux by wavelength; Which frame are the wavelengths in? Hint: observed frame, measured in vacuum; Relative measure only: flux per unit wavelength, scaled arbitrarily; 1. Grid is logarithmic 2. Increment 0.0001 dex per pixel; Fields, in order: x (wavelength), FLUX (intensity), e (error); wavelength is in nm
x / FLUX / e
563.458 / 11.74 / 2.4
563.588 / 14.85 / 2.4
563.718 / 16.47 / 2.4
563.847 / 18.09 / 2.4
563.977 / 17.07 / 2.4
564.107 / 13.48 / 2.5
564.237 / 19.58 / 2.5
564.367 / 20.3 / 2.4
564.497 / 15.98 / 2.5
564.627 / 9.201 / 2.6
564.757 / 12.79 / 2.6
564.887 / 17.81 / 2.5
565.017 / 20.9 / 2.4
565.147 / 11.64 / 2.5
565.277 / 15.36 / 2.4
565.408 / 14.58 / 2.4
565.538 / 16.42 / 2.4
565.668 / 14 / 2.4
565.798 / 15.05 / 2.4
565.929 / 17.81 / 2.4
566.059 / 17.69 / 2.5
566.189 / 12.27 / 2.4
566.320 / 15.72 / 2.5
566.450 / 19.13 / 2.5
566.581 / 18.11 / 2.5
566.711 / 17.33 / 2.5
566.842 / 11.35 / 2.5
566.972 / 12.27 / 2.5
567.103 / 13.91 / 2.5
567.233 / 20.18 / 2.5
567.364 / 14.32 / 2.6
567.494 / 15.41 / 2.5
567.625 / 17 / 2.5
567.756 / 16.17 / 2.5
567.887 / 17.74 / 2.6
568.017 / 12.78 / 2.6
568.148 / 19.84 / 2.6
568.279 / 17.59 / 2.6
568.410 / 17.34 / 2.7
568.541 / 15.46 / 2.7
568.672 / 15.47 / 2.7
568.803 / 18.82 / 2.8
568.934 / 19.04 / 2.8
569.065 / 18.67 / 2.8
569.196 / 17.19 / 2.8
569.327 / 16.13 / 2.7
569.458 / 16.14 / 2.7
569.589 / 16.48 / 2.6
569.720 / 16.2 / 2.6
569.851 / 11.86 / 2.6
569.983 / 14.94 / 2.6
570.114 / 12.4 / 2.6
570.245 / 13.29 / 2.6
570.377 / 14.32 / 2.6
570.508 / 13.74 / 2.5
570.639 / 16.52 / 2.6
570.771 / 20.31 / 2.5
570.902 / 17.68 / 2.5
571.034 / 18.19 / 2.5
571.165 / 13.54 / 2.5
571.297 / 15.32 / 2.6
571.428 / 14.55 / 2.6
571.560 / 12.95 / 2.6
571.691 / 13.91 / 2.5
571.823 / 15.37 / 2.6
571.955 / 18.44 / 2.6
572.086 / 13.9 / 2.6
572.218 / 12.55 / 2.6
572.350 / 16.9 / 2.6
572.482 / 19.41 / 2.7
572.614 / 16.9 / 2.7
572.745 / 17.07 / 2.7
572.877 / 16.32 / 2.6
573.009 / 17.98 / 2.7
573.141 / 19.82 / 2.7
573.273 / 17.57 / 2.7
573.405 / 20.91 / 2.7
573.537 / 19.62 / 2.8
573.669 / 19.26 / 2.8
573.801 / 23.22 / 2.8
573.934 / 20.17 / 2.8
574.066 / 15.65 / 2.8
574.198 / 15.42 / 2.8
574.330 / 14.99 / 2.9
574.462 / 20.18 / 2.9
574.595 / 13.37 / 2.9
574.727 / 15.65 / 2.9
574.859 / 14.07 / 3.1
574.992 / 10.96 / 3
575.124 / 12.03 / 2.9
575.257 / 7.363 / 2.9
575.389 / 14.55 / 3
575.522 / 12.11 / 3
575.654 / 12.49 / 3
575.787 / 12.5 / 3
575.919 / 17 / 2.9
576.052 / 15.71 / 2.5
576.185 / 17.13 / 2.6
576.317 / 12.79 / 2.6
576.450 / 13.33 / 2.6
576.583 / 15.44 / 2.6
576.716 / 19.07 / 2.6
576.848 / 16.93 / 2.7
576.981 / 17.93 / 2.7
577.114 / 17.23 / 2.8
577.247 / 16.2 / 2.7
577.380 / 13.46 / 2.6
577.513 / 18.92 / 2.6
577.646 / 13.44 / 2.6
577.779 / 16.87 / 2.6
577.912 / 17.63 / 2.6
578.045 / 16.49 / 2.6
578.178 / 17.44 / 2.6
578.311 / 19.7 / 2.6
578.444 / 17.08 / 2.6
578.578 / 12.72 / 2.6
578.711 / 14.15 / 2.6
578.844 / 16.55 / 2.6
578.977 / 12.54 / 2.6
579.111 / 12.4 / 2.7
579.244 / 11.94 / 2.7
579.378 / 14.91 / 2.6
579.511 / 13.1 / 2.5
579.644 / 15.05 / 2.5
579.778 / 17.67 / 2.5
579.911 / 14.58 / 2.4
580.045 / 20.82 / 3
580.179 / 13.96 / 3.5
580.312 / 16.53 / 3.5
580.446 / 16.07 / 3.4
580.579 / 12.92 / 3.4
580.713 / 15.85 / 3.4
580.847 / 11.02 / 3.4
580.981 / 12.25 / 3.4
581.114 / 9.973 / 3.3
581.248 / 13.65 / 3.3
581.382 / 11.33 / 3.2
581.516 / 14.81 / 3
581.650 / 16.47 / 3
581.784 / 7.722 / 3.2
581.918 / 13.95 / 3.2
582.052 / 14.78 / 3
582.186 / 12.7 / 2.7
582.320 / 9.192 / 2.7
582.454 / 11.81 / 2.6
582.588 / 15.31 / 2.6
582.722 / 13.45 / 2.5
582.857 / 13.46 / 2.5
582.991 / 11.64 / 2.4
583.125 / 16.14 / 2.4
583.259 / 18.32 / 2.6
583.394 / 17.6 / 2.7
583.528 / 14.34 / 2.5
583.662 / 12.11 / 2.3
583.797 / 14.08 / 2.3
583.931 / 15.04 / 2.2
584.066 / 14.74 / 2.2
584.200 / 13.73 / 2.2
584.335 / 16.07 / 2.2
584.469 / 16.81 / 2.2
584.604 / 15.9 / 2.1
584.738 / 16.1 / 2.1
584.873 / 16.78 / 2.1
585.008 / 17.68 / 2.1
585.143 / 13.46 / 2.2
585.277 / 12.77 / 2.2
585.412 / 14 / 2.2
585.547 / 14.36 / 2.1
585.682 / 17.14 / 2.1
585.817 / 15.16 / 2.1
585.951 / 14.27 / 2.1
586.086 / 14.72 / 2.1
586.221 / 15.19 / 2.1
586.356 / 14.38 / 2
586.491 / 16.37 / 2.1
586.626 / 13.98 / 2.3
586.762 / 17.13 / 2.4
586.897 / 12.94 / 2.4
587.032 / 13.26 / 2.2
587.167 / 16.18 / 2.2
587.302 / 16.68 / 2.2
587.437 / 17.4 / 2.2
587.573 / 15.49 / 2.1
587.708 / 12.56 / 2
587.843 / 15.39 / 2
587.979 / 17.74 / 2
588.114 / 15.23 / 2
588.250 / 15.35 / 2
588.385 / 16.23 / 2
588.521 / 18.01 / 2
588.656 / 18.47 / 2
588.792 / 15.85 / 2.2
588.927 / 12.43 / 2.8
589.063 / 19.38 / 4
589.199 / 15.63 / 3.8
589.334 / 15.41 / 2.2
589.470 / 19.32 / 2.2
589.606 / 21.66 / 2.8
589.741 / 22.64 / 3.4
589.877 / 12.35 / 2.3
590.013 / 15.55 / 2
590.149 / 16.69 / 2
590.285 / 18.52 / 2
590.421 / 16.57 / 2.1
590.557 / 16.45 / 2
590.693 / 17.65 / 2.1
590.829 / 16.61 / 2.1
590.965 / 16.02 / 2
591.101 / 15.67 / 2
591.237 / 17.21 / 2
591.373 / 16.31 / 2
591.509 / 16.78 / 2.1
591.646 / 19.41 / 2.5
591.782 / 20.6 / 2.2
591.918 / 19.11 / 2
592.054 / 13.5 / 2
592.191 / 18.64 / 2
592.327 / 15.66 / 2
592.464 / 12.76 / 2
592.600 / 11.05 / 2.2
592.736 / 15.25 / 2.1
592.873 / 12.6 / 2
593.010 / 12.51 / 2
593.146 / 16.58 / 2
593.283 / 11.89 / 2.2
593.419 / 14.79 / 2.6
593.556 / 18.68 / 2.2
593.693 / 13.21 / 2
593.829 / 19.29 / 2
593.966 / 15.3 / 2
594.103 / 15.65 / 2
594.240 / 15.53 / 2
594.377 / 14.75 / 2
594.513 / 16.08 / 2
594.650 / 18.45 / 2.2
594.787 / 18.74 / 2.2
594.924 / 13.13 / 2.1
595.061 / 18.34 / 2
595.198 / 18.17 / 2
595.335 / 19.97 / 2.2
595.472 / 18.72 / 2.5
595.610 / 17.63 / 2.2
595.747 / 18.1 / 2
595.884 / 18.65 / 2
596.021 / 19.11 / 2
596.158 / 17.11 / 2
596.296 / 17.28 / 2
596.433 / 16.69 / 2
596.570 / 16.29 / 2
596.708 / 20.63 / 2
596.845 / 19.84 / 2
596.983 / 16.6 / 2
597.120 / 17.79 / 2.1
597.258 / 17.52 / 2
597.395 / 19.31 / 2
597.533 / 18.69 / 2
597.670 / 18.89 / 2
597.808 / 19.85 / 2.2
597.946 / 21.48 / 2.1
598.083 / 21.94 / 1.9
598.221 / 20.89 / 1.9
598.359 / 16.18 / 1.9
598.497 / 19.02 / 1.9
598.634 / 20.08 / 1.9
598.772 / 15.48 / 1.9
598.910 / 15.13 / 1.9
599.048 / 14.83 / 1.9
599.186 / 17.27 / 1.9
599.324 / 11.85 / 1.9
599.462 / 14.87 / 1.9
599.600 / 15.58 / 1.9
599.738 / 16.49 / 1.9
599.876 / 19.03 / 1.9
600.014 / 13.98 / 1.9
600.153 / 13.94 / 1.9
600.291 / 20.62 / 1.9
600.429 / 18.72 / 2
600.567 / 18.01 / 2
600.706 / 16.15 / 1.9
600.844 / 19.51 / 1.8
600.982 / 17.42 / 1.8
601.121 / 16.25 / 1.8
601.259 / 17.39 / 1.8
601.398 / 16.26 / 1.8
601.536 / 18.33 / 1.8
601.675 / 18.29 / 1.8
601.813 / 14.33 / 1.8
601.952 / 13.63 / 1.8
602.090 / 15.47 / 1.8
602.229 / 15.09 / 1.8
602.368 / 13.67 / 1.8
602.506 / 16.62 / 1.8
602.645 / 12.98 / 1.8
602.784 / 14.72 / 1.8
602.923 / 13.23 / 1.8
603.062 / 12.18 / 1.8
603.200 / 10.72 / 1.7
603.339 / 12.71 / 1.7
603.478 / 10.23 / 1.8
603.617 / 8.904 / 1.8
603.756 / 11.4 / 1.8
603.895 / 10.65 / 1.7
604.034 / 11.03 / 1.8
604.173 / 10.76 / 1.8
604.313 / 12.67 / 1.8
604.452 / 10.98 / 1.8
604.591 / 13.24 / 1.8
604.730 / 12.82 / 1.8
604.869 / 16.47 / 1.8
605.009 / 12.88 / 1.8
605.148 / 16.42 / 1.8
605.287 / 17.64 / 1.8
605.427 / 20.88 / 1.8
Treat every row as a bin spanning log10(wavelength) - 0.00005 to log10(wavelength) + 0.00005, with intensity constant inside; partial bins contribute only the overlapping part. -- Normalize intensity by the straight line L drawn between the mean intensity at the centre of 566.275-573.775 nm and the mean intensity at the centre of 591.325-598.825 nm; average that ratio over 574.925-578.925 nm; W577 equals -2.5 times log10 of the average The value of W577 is 0.099 mag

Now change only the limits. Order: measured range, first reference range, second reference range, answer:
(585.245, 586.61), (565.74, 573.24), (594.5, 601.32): 0.15 mag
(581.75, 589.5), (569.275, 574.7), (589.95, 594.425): 0.07 mag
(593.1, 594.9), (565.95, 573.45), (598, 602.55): 0.04 mag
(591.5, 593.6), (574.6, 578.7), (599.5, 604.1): -0.04 mag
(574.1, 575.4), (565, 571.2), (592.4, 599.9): 0.17 mag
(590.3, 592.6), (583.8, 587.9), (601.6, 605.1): -0.15 mag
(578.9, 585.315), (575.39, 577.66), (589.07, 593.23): 0.11 mag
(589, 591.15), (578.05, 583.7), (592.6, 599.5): -0.08 mag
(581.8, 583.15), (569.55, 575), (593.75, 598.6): 0.30 mag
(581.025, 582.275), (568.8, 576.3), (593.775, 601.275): 0.28 mag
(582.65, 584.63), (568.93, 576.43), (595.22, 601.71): 0.12 mag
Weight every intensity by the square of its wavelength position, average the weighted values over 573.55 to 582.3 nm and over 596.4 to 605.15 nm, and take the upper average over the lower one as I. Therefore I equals 1.14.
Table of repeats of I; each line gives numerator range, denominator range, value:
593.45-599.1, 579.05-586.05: 1.30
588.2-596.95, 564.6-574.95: 1.12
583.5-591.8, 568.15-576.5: 1.06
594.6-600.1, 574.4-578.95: 1.25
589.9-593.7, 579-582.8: 1.21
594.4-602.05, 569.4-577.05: 1.21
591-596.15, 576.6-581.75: 1.14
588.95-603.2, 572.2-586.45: 1.17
